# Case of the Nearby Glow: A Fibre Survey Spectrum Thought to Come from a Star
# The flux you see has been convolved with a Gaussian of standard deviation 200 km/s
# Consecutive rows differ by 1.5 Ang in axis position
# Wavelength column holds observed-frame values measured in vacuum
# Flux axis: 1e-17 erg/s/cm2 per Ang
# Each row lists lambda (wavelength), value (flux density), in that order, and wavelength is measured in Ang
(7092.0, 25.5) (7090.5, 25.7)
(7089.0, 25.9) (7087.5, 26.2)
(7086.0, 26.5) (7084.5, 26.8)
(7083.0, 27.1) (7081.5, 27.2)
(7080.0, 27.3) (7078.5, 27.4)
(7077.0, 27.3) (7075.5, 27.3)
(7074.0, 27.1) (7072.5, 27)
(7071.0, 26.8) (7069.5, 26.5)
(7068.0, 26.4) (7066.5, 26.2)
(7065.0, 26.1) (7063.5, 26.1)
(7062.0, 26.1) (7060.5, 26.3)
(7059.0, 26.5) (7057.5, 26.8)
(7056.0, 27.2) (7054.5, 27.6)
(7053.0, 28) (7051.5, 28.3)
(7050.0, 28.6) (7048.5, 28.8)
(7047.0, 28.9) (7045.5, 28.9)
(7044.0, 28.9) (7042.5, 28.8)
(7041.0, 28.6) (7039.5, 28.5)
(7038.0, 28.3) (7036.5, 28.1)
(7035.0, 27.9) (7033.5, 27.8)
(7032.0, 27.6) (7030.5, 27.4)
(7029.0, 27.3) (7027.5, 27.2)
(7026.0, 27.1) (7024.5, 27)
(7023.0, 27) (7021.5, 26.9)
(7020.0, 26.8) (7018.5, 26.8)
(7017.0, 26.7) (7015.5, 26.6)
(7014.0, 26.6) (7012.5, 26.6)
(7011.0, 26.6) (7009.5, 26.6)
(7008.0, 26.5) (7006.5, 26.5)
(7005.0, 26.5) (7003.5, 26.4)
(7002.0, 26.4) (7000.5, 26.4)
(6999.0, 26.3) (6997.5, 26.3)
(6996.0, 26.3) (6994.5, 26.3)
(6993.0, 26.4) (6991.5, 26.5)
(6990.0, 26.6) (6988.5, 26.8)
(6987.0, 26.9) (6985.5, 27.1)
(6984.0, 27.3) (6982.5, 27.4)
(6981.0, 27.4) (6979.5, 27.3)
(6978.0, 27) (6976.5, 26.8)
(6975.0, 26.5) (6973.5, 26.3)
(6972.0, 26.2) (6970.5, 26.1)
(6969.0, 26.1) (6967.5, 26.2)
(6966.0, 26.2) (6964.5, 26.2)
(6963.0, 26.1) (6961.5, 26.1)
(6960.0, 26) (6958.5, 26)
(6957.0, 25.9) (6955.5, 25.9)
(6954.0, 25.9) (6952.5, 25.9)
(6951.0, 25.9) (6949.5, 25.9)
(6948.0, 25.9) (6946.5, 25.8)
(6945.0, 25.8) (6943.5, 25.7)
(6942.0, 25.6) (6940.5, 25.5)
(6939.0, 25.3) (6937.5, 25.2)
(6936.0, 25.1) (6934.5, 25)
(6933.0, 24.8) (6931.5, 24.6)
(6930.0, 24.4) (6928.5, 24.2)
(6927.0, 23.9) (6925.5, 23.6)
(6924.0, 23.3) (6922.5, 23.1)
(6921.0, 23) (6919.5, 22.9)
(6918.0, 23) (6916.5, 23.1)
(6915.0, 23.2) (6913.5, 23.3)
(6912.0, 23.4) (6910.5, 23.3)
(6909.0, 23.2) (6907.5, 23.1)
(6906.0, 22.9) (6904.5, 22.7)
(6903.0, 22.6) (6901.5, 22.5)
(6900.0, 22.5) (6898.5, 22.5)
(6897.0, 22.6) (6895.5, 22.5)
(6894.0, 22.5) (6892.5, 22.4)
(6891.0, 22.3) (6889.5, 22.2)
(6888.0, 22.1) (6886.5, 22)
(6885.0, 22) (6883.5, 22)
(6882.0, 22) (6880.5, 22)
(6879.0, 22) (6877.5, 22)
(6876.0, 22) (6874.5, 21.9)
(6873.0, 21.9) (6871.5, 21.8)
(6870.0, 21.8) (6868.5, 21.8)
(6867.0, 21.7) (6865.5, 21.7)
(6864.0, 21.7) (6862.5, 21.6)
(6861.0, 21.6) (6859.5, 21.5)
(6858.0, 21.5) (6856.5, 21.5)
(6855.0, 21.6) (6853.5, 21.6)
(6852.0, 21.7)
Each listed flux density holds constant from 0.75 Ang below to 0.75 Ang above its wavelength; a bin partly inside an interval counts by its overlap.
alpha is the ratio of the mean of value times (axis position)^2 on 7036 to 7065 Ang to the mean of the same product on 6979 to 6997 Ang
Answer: 1.05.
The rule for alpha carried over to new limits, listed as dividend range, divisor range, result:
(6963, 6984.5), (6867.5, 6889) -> 1.25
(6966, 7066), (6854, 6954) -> 1.21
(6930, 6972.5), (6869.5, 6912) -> 1.17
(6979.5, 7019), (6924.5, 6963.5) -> 1.07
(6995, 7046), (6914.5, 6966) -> 1.11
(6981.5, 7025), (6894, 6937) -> 1.17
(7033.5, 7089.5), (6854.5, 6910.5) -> 1.30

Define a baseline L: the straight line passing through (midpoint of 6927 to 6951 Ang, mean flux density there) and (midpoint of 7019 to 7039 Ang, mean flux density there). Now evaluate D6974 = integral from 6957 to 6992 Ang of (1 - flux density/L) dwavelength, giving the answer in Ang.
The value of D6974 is -0.6 Ang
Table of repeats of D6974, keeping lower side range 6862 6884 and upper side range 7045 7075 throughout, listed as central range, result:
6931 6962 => -2.14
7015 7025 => -0.30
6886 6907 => 0.06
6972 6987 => -1.24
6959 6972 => -0.86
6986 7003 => -0.78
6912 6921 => -0.01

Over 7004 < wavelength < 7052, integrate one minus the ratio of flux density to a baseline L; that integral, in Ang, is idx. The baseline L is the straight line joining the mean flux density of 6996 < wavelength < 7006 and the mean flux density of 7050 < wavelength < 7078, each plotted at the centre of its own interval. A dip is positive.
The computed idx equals -1.6 Ang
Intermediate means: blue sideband 26.4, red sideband 26.9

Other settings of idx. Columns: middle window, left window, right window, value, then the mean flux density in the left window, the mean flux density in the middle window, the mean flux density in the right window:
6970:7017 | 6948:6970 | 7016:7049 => 0.4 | 26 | 26.6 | 27.8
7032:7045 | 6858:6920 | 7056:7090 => -1.2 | 22.3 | 28.3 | 26.7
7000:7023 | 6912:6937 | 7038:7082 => -0.4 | 23.8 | 26.6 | 27.4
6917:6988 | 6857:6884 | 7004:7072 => -3.2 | 21.8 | 25.6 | 27.3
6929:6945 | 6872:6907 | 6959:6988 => -0.3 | 22.3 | 25.1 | 26.6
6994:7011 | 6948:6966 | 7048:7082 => 0.0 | 26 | 26.4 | 27.1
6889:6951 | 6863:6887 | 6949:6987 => 0.7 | 21.9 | 23.8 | 26.4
